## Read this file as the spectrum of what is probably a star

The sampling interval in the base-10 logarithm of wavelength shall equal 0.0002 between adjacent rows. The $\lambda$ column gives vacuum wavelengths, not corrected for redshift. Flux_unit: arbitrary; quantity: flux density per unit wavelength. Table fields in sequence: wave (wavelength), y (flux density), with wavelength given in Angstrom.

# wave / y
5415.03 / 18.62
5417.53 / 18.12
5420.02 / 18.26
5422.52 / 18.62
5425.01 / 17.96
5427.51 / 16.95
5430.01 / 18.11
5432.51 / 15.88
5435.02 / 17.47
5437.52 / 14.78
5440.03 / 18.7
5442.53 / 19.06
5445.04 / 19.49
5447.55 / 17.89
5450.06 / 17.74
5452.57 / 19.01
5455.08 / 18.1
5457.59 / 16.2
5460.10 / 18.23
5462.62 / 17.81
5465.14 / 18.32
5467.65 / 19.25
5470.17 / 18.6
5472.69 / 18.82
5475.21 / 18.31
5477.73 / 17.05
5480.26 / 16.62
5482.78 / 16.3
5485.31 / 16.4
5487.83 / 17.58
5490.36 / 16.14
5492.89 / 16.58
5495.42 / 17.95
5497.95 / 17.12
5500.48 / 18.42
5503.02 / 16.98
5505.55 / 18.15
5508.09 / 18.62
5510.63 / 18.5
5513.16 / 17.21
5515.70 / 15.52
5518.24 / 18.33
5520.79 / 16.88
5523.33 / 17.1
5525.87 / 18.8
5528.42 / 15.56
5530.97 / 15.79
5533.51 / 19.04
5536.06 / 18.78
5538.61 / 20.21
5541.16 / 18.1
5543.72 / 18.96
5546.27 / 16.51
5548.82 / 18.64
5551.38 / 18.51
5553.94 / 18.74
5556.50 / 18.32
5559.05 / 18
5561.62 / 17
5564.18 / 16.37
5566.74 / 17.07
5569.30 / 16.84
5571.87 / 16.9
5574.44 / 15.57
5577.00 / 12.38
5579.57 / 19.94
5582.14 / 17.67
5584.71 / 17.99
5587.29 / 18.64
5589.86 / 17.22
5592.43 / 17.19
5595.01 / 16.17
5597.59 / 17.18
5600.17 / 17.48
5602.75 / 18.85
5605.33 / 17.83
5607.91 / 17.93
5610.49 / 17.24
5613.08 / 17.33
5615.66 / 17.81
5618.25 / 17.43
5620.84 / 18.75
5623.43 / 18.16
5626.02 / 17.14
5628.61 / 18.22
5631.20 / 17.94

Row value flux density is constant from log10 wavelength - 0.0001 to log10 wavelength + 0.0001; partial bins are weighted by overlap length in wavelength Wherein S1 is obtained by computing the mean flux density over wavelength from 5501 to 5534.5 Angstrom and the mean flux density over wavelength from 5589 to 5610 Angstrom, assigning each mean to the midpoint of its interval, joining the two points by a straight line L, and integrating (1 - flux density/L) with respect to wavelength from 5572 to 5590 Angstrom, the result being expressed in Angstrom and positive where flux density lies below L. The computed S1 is 0.4 Angstrom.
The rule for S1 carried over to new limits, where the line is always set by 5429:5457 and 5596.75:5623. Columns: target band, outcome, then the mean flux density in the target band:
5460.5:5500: 0.5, 17.6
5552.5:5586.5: 1.2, 17.2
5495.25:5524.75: 0.4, 17.6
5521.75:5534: 0.5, 17.1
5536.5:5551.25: -0.6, 18.5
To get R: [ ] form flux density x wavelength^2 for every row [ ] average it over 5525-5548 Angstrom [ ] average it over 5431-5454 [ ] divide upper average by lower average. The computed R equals 1.05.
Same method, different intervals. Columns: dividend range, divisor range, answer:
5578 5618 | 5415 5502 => 1.05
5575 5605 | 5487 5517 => 1.03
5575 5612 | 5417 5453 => 1.03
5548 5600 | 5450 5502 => 1.02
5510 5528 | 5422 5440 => 1.04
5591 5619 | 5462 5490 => 1.04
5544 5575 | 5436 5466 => 1.01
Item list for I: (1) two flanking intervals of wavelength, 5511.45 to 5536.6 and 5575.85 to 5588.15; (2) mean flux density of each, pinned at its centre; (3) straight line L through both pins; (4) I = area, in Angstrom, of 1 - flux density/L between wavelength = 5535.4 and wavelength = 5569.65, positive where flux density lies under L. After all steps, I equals -1.4 Angstrom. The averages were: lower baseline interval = 17.3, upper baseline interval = 17.3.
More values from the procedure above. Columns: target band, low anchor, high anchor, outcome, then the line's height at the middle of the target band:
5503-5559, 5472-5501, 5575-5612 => -2.0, 17.3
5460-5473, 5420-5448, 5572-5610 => -0.6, 17.6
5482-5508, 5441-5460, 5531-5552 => 1.5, 18.3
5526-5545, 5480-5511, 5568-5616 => -0.9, 17.3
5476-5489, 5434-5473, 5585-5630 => 0.8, 18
